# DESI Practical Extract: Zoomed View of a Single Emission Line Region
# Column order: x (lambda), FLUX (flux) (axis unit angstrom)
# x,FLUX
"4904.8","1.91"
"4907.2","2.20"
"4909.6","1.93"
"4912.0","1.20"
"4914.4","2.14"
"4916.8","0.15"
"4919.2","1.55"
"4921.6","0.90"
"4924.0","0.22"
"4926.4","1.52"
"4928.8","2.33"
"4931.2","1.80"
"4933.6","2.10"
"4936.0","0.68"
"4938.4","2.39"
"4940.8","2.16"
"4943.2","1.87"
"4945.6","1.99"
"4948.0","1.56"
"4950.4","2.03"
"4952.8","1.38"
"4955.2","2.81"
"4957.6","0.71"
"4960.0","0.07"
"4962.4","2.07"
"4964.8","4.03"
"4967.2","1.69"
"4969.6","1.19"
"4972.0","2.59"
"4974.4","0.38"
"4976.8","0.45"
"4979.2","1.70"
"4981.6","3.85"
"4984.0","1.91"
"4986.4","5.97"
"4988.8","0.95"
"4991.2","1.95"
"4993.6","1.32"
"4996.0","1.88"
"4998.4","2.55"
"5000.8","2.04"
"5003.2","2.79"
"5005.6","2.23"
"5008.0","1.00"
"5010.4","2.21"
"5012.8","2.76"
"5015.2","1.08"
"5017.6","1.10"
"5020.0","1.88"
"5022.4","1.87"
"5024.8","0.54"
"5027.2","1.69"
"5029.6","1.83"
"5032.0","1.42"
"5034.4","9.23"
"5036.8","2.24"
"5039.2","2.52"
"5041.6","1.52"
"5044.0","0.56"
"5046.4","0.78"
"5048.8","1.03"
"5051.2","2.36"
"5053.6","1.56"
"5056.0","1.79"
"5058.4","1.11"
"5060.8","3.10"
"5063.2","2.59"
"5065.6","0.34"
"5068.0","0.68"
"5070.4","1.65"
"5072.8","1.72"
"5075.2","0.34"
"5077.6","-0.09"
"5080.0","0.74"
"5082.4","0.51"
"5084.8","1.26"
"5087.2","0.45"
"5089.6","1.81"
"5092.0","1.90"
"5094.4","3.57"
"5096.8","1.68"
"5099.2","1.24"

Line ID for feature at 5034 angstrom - [O III]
